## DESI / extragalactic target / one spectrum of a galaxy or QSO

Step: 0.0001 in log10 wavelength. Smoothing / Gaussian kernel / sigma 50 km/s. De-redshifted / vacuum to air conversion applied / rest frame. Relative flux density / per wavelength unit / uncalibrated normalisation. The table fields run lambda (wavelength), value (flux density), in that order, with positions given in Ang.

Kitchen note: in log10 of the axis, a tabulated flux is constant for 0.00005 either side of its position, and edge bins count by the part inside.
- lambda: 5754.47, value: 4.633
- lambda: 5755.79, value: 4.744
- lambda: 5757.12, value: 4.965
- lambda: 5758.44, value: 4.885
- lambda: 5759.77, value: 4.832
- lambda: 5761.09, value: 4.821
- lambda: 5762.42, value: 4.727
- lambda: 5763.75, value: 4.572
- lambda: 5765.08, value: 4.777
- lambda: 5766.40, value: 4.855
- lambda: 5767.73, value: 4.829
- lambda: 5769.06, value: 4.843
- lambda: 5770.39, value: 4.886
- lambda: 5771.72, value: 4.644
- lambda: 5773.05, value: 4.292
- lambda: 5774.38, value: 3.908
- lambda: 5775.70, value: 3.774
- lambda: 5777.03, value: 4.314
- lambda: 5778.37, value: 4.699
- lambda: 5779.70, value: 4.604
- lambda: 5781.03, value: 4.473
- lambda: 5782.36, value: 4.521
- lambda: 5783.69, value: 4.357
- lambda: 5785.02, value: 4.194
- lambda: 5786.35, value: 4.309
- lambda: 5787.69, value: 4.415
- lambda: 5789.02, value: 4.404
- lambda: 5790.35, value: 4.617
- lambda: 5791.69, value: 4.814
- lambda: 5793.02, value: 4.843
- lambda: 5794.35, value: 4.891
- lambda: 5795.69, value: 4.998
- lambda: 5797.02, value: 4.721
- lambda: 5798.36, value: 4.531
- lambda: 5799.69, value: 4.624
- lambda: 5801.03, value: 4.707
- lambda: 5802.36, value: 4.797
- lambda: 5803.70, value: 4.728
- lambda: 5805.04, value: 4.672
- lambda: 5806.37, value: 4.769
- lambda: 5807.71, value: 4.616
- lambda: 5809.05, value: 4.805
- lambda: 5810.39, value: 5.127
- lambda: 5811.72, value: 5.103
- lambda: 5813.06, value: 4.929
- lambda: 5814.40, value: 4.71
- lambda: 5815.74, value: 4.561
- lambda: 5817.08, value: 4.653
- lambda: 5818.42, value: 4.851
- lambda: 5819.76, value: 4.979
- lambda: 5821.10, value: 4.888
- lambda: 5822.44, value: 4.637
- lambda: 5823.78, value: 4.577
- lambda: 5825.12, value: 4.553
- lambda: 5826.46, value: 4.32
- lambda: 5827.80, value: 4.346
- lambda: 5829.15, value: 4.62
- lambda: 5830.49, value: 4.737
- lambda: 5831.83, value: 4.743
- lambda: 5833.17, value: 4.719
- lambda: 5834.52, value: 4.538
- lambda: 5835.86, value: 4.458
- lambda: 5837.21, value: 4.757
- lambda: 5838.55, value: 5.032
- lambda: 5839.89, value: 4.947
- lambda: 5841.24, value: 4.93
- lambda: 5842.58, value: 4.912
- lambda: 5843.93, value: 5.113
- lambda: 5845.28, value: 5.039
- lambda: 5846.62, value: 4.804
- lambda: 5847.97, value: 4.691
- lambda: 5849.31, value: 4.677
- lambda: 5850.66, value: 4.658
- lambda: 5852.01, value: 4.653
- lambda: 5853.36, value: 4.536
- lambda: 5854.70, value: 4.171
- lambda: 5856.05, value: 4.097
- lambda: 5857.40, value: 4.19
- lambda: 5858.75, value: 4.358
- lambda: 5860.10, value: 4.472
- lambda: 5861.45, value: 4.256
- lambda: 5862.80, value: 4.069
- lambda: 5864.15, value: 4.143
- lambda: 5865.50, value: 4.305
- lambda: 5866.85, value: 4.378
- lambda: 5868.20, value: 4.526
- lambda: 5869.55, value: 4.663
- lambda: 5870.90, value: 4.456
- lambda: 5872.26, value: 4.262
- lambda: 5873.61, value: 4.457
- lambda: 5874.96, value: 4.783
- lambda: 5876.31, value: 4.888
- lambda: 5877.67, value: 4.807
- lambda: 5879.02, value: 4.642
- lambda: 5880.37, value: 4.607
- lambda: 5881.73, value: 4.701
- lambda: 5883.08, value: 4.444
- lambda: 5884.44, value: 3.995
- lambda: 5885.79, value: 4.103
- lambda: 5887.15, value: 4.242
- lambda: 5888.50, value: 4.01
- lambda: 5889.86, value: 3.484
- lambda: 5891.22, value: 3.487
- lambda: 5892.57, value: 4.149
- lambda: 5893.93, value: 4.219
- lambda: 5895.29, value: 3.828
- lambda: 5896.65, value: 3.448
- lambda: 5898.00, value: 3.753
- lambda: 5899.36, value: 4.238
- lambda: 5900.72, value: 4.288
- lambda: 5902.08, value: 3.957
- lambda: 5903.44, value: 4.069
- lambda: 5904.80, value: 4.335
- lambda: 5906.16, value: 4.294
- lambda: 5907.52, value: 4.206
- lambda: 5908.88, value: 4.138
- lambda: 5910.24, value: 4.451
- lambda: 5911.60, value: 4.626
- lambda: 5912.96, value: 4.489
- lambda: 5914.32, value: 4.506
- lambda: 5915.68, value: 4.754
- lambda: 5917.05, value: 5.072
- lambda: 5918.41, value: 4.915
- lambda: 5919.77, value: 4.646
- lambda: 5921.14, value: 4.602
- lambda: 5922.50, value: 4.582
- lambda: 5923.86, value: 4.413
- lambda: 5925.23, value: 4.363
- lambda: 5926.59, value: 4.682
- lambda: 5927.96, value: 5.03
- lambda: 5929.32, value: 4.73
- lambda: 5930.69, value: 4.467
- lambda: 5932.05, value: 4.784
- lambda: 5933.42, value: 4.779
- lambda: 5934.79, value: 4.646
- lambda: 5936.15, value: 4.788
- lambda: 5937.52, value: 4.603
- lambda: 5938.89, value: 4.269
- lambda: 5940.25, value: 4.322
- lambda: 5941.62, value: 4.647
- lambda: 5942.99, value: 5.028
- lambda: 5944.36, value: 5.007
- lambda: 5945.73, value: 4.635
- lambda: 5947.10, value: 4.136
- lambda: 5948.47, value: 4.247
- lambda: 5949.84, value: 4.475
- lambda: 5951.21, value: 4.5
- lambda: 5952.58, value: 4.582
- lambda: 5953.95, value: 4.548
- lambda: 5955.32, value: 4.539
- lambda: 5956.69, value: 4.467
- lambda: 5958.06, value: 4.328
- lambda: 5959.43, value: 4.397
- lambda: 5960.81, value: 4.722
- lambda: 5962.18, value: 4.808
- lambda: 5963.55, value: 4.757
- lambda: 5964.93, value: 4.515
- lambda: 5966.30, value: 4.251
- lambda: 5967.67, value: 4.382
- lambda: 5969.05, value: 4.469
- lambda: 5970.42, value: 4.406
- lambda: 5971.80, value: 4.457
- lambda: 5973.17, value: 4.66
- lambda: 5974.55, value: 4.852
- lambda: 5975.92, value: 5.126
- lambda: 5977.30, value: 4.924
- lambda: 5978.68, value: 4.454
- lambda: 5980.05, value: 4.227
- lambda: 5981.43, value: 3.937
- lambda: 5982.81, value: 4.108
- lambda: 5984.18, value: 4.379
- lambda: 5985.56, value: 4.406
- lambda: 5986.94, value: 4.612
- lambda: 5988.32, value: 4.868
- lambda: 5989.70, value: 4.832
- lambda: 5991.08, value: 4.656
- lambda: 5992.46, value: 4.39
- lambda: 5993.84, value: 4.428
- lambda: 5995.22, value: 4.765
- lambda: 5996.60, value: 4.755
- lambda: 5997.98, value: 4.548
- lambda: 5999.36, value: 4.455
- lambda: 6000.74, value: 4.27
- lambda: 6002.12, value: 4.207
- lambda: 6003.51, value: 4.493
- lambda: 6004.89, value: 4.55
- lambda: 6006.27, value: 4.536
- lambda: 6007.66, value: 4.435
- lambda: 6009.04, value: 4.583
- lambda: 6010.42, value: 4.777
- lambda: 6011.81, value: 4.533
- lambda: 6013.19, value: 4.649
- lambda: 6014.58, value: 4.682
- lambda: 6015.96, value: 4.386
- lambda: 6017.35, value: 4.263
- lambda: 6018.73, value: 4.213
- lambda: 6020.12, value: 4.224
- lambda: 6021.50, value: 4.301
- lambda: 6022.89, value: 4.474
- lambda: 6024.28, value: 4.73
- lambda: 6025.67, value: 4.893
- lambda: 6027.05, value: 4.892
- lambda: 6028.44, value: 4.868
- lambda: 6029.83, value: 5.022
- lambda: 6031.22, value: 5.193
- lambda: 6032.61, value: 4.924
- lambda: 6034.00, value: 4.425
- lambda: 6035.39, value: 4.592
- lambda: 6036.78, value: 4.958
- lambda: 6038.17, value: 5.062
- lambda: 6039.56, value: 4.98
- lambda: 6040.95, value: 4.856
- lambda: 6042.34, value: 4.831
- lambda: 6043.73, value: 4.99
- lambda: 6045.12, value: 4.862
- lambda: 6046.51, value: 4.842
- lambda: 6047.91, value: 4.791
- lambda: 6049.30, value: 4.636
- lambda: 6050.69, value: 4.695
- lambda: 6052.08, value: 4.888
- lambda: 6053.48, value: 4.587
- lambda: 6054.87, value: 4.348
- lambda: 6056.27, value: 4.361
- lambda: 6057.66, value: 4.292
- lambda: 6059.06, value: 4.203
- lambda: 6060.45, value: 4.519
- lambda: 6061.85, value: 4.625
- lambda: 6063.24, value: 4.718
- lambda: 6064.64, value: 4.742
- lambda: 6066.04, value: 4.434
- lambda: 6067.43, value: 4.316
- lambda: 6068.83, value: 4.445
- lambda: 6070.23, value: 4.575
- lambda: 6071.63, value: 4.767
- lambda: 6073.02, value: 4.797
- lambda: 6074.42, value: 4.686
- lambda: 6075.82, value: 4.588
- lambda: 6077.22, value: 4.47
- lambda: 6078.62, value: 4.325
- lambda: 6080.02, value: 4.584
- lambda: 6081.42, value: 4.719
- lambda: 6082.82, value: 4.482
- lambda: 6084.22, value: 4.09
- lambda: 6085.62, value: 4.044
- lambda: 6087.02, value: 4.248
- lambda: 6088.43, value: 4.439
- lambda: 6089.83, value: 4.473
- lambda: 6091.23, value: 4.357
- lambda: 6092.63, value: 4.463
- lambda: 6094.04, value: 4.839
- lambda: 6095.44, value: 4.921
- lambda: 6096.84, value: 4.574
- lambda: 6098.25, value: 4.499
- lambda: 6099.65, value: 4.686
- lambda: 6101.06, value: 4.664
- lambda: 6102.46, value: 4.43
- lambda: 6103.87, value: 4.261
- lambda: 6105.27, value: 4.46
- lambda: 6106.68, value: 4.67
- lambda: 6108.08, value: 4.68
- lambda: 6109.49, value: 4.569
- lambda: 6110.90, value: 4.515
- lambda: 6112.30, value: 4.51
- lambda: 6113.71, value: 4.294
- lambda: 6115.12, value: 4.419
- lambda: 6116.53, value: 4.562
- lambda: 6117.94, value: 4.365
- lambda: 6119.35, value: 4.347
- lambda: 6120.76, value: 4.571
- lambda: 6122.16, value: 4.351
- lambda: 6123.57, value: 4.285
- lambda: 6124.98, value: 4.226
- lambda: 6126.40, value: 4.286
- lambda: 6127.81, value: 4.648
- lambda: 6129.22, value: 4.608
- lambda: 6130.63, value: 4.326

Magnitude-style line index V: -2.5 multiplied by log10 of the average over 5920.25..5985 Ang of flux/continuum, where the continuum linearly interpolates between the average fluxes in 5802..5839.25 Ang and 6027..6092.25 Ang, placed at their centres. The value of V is 0.03 mag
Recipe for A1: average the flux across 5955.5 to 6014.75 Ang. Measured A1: 4.53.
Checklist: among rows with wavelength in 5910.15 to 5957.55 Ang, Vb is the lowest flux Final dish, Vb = 4.136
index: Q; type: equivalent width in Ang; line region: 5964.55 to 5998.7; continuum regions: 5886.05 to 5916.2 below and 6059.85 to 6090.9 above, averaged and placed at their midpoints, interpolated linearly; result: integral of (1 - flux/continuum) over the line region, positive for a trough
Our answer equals -1.85 Ang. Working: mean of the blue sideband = 4.13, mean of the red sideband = 4.5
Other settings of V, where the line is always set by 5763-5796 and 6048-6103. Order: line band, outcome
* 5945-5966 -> 0.01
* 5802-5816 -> -0.06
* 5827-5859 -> -0.03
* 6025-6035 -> -0.08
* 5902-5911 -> 0.08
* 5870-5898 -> 0.07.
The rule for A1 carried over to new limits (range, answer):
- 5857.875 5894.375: 4.33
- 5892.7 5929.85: 4.39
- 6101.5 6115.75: 4.49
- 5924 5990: 4.56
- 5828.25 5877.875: 4.59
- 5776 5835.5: 4.65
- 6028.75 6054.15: 4.84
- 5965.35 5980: 4.58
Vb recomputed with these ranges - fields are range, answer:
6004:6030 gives 4.213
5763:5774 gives 4.292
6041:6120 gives 4.044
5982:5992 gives 4.108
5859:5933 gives 3.448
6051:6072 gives 4.203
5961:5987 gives 3.937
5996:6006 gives 4.207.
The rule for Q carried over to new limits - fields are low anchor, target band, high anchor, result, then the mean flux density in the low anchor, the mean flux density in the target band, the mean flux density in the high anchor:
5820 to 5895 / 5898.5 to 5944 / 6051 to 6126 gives -0.4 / 4.49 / 4.54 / 4.5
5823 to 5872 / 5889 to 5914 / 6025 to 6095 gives 2.7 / 4.56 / 4.09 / 4.64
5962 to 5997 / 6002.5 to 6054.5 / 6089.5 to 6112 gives -1.5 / 4.55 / 4.69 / 4.57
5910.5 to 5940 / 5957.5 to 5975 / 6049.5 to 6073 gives 0.3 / 4.65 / 4.53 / 4.54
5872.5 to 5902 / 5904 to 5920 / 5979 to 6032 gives -0.9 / 4.21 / 4.53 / 4.54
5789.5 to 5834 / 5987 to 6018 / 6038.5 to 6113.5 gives 0.5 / 4.73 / 4.55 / 4.57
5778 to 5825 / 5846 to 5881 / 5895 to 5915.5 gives -0.7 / 4.69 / 4.48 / 4.2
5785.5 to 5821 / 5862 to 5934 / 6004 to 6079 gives 4.8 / 4.74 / 4.38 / 4.64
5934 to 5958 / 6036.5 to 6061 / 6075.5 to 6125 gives -1.1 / 4.55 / 4.7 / 4.47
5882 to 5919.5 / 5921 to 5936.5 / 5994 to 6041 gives -1.2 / 4.21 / 4.66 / 4.63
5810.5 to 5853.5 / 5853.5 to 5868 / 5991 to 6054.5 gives 1.4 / 4.75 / 4.27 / 4.65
